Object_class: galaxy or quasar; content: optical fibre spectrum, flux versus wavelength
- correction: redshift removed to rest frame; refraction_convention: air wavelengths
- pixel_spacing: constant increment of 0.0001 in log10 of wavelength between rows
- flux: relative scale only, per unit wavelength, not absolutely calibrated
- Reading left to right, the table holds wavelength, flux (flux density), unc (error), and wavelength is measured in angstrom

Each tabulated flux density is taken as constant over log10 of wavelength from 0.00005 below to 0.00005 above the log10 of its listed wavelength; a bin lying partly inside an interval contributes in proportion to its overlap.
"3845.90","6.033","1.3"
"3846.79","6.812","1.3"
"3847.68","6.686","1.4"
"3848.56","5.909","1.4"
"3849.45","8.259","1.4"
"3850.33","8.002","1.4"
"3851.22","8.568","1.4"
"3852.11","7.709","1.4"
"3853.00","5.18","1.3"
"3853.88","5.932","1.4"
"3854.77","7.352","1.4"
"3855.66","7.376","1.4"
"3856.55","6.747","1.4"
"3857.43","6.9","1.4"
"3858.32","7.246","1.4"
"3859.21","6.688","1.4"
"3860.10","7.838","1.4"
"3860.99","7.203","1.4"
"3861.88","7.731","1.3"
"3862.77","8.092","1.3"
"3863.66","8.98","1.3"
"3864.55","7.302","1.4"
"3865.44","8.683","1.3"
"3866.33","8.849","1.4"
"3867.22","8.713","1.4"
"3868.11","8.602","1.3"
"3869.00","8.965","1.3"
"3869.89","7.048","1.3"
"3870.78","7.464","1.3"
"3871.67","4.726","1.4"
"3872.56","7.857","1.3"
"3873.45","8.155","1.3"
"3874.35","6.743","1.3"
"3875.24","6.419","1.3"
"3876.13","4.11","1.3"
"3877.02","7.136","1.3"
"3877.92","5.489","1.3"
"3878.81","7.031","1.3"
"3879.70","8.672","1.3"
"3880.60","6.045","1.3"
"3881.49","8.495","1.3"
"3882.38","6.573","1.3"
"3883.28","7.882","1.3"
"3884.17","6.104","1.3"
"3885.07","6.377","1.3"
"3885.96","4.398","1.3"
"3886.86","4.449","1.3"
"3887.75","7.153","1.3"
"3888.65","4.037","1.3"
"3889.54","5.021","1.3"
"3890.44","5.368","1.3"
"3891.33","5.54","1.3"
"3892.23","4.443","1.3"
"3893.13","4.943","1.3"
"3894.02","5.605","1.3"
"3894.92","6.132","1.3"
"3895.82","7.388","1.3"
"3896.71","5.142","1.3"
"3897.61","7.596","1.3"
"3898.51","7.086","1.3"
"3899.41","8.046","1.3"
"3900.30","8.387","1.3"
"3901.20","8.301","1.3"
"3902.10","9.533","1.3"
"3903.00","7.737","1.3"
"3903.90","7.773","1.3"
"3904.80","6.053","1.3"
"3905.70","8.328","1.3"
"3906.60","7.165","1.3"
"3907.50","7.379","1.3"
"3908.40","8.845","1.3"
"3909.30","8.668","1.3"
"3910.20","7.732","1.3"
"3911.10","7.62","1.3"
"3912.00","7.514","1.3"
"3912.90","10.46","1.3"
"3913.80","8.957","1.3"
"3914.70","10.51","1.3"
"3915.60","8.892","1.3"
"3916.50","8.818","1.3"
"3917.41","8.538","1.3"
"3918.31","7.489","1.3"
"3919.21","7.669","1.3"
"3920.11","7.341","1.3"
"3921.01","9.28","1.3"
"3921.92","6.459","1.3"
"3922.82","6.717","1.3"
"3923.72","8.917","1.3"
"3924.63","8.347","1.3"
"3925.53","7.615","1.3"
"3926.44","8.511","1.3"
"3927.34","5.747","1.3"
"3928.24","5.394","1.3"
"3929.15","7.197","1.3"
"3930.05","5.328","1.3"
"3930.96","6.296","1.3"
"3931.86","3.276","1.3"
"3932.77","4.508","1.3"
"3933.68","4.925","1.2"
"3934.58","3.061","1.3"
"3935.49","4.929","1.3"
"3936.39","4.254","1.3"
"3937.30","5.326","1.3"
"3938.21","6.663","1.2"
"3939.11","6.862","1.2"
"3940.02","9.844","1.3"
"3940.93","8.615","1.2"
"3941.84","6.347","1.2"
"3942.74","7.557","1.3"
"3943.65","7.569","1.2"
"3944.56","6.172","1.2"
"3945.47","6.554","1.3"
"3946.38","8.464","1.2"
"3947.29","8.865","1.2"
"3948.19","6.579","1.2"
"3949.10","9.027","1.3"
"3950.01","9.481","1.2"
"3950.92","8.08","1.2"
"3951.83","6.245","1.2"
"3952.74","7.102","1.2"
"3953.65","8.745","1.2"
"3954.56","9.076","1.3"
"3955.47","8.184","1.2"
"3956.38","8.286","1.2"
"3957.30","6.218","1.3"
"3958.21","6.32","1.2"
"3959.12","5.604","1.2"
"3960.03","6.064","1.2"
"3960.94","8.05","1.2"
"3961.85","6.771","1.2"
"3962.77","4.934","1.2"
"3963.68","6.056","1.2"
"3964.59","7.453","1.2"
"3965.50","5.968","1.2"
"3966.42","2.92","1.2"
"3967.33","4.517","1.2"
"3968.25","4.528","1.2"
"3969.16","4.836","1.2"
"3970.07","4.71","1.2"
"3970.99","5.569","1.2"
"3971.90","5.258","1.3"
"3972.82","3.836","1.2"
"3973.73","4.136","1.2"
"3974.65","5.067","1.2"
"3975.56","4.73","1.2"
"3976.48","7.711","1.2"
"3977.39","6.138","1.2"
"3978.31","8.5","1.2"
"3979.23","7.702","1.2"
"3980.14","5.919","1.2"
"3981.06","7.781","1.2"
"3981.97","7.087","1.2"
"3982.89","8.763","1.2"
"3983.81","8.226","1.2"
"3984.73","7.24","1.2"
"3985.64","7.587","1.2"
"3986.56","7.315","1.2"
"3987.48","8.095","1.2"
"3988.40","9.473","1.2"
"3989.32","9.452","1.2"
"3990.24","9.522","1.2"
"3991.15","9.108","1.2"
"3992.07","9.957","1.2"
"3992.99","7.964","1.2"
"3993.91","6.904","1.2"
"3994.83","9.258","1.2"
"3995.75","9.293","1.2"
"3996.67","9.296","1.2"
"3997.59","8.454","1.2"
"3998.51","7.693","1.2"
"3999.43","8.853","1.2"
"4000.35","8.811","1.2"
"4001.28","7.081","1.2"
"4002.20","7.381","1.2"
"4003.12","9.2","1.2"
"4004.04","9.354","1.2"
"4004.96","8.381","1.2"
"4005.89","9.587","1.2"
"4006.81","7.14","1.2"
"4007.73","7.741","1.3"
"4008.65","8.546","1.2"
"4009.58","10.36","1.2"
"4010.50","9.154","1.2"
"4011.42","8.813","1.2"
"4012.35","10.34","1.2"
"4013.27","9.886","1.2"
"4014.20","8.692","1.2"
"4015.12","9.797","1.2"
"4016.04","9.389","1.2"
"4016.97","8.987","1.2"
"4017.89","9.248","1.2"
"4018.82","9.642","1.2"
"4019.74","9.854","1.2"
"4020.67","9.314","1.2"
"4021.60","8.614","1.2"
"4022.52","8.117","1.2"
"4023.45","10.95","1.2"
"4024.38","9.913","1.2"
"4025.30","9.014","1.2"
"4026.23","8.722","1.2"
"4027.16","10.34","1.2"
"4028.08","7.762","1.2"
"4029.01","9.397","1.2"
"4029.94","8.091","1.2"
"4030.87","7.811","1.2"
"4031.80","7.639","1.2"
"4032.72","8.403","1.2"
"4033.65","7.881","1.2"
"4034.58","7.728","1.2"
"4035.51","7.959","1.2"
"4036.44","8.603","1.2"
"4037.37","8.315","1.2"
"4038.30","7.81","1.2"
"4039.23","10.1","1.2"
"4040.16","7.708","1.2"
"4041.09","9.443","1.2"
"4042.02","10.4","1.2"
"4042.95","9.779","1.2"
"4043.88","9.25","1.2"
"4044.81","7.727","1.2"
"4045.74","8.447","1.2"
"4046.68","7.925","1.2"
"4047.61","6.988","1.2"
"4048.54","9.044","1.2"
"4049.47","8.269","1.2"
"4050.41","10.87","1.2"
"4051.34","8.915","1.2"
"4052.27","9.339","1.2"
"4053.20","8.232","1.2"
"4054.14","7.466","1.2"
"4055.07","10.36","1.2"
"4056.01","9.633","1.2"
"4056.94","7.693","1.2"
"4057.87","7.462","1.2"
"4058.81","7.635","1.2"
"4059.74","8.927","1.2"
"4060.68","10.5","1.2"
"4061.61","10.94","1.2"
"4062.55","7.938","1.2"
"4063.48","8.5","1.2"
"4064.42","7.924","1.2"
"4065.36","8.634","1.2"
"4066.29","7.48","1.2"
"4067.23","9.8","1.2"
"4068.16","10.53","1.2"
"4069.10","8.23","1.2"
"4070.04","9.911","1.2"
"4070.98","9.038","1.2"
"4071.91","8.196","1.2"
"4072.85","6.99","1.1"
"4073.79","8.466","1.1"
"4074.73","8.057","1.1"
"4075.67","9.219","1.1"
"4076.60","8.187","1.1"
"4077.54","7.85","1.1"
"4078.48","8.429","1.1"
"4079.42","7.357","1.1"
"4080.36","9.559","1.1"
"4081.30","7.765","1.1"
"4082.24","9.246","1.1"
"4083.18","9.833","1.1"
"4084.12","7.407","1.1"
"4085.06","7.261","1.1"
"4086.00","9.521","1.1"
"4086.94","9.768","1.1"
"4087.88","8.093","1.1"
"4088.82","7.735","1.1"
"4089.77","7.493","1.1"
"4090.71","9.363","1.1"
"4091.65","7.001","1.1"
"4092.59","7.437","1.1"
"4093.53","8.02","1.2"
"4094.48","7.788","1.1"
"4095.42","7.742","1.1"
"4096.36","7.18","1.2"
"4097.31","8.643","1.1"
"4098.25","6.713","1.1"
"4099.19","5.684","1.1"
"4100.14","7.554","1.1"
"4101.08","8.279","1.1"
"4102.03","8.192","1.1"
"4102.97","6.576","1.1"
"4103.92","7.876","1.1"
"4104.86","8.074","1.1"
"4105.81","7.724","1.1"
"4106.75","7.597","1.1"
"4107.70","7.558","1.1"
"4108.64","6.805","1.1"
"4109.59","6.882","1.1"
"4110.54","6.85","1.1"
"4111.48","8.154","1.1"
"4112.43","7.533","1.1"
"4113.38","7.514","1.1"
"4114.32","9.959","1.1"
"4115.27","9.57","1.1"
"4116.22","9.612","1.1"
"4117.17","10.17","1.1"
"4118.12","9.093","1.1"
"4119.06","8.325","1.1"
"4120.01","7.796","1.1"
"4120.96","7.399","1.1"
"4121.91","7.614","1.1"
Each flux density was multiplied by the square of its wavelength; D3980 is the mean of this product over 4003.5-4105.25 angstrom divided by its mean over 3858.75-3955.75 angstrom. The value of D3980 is 1.3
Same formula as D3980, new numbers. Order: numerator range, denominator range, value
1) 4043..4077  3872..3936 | 1.36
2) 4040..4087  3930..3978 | 1.46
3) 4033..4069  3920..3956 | 1.32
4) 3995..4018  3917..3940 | 1.42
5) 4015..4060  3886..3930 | 1.29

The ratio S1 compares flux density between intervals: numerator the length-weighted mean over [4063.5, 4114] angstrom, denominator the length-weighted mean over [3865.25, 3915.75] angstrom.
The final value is 1.1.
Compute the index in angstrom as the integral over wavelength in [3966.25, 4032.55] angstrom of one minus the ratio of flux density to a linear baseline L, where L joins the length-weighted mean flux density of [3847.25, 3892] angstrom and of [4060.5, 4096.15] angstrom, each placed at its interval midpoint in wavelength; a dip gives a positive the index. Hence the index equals -1.0 angstrom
